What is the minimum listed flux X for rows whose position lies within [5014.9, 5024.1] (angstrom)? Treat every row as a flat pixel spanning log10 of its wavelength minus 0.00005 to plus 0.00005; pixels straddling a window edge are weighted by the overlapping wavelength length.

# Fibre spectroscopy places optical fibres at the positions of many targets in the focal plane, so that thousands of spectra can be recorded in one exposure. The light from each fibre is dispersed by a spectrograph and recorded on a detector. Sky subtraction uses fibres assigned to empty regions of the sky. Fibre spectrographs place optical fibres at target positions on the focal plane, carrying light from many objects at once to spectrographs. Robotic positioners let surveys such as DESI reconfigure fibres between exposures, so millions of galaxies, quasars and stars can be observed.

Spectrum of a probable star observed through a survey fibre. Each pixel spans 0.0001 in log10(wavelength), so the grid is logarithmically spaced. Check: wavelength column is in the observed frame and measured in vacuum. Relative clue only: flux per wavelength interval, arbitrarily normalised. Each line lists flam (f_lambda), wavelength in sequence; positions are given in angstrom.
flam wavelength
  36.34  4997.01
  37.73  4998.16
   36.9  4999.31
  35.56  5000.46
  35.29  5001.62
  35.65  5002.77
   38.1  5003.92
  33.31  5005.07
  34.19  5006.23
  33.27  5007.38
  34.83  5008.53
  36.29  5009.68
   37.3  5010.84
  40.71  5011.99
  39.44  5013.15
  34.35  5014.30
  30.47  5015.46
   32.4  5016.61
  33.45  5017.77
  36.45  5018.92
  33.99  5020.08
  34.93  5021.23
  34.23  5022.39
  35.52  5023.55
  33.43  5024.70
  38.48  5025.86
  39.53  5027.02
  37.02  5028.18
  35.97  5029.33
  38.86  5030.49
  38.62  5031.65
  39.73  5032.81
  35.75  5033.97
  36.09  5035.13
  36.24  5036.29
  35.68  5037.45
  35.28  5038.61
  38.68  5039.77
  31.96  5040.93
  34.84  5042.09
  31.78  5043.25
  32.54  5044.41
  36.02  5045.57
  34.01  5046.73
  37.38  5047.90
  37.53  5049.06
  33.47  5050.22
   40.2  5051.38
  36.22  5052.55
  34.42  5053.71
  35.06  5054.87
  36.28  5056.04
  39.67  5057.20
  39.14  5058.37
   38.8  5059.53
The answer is 30.47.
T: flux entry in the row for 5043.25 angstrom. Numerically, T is 31.78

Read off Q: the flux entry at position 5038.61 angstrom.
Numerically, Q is 35.28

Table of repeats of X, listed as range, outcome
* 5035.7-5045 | 31.78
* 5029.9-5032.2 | 38.62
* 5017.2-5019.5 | 33.45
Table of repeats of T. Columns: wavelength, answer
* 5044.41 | 32.54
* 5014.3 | 34.35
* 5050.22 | 33.47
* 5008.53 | 34.83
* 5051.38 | 40.2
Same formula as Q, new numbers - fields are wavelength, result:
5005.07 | 33.31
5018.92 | 36.45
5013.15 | 39.44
